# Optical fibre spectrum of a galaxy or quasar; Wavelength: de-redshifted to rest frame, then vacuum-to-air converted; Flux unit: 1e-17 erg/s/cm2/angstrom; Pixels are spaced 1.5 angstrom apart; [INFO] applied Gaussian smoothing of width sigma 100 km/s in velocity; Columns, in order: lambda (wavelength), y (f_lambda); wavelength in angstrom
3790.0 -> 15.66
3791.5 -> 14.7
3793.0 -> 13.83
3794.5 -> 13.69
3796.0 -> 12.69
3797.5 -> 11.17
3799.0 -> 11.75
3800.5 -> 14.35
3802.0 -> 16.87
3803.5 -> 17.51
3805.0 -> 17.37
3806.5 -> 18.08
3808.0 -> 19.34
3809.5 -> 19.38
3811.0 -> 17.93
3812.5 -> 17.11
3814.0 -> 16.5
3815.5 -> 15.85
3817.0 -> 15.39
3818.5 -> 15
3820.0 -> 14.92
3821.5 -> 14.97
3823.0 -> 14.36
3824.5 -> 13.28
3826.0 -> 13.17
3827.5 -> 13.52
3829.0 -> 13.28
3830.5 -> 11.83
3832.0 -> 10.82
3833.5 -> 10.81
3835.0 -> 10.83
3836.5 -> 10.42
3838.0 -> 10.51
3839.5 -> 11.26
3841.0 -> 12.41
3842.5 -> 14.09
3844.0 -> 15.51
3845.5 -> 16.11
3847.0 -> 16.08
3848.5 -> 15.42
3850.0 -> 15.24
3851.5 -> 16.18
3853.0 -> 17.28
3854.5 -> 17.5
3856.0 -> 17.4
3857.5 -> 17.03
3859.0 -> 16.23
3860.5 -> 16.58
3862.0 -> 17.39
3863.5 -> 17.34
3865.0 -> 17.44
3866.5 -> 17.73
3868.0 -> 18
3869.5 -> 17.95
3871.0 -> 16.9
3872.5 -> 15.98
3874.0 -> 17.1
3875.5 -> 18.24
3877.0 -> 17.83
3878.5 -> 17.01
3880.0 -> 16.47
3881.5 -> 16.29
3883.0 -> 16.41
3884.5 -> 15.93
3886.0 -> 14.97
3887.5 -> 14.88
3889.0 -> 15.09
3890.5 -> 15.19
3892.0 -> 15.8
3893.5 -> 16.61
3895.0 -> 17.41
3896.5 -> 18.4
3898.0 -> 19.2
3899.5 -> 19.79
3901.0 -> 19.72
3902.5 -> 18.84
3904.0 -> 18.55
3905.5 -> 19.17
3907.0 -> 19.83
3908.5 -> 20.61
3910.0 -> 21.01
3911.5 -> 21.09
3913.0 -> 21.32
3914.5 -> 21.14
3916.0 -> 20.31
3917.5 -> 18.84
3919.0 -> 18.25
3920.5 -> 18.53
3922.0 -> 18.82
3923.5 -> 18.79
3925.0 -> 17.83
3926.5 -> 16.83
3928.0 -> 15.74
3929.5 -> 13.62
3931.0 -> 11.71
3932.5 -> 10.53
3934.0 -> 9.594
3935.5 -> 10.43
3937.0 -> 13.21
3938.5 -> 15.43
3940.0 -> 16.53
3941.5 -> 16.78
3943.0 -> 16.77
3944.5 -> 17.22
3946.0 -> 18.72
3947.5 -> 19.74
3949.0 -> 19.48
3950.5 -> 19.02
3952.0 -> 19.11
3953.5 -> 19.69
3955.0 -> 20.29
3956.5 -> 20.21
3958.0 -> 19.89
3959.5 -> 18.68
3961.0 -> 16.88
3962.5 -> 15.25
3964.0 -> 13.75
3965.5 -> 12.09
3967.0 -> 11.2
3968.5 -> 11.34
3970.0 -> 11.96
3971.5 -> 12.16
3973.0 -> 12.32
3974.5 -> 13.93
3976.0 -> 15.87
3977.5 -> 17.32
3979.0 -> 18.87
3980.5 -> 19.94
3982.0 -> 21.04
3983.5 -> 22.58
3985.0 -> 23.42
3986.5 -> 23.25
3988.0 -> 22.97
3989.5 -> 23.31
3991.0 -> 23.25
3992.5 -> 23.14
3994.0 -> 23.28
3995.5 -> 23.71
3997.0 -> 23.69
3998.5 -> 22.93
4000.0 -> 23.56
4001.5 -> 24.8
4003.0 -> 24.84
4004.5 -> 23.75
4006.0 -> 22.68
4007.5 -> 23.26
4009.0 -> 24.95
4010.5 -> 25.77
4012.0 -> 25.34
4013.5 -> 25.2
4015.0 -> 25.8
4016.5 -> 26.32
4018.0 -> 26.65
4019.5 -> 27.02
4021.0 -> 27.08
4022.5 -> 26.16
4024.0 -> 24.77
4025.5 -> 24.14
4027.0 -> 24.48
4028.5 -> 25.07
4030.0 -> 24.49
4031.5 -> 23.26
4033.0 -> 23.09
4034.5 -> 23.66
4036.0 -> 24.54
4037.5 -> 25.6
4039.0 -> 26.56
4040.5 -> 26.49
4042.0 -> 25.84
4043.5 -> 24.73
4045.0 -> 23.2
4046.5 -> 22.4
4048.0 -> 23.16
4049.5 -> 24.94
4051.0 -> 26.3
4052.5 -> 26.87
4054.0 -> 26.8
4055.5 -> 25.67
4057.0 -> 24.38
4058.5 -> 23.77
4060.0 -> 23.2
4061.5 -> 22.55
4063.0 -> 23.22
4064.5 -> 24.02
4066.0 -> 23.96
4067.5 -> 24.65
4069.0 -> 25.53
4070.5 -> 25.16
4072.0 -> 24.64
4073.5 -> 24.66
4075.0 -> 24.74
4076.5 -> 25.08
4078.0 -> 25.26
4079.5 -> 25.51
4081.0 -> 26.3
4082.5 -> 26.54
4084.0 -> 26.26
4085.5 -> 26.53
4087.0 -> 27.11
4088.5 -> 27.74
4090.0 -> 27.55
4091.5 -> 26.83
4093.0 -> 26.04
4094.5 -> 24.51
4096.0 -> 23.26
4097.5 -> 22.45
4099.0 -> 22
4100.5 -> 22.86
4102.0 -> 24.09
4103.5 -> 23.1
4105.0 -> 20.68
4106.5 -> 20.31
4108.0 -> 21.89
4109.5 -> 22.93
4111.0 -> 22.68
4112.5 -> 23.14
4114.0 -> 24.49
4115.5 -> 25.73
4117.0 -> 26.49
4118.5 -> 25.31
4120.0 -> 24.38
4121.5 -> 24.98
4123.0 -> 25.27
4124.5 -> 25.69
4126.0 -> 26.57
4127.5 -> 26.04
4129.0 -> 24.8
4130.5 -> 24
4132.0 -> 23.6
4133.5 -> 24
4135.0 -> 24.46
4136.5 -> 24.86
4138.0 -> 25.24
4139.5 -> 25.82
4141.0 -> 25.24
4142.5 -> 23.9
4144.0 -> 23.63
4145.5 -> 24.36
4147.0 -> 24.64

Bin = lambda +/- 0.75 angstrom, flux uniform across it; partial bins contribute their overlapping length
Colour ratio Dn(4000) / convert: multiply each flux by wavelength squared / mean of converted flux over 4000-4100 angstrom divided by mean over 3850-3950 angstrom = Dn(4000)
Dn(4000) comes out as 1.6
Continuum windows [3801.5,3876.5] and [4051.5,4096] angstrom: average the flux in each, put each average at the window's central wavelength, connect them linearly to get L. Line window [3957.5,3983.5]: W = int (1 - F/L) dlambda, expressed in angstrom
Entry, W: 6.7 angstrom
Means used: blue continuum 15.6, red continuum 25.3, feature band 15.6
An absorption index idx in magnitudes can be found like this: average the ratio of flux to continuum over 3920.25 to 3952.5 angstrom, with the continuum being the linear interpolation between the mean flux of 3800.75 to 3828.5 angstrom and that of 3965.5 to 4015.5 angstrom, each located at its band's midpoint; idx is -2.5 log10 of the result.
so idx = 0.203 mag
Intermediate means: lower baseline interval 16.1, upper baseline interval 20.8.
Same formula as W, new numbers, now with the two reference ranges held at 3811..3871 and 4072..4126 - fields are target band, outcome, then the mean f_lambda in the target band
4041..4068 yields -1.70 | 24.4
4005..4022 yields -3.15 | 25.4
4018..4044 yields -3.59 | 25.2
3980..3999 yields -2.10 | 22.8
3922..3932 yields 1.29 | 15.9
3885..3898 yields 0.52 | 16.2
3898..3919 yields -2.87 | 19.9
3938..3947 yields 0.85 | 17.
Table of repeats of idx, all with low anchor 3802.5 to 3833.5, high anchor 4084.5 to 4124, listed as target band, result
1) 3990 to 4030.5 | -0.15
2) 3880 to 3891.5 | 0.12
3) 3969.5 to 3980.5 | 0.33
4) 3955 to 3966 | 0.16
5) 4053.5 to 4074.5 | -0.06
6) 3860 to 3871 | -0.04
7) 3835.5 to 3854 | 0.15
